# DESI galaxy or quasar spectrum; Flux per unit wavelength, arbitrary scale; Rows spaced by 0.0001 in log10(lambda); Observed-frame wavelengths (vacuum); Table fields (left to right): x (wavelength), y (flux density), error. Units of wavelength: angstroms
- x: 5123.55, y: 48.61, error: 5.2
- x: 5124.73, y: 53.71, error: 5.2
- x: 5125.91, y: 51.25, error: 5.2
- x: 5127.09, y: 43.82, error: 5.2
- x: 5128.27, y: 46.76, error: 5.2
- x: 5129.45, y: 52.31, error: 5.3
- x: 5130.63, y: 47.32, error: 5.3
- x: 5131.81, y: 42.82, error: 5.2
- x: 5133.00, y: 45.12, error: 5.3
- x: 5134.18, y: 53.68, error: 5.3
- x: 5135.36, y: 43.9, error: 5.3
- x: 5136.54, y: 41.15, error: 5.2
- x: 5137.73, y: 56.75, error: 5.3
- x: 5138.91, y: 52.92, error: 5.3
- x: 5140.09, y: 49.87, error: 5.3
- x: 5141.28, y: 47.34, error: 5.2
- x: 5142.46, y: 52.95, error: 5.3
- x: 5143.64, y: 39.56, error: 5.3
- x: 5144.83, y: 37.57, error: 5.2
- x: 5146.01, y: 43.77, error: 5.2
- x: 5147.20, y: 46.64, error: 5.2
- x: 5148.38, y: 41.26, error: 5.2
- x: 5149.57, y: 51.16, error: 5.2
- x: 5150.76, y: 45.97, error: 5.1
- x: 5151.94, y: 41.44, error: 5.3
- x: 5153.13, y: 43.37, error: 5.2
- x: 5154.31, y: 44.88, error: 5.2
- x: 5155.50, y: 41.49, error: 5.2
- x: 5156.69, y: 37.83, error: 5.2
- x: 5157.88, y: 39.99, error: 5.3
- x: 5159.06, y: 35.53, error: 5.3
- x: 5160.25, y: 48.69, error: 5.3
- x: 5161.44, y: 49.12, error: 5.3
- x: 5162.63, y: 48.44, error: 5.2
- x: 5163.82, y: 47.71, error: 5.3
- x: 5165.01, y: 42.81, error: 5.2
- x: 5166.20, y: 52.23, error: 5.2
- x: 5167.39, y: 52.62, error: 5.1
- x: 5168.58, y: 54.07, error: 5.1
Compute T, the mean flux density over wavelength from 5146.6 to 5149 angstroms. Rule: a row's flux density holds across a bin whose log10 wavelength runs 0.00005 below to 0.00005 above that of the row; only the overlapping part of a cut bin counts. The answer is 43.9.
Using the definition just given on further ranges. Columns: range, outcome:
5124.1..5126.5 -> 52.4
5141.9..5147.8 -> 44.1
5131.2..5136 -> 46.3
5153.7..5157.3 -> 41.4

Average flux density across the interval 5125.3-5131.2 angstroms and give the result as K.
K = 48.3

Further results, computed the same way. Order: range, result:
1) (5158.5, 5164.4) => 45.9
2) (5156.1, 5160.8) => 40.5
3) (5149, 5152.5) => 46.2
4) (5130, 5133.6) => 45.2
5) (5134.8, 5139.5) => 48.7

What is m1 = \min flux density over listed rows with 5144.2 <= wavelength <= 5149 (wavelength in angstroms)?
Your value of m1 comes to 37.57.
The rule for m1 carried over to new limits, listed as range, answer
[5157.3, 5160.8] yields 35.53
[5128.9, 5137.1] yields 41.15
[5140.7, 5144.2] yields 39.56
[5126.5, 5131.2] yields 43.82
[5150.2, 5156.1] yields 41.44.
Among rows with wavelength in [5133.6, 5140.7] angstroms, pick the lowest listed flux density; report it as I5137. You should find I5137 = 41.15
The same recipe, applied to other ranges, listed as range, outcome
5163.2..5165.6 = 42.81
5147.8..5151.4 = 41.26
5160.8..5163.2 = 48.44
